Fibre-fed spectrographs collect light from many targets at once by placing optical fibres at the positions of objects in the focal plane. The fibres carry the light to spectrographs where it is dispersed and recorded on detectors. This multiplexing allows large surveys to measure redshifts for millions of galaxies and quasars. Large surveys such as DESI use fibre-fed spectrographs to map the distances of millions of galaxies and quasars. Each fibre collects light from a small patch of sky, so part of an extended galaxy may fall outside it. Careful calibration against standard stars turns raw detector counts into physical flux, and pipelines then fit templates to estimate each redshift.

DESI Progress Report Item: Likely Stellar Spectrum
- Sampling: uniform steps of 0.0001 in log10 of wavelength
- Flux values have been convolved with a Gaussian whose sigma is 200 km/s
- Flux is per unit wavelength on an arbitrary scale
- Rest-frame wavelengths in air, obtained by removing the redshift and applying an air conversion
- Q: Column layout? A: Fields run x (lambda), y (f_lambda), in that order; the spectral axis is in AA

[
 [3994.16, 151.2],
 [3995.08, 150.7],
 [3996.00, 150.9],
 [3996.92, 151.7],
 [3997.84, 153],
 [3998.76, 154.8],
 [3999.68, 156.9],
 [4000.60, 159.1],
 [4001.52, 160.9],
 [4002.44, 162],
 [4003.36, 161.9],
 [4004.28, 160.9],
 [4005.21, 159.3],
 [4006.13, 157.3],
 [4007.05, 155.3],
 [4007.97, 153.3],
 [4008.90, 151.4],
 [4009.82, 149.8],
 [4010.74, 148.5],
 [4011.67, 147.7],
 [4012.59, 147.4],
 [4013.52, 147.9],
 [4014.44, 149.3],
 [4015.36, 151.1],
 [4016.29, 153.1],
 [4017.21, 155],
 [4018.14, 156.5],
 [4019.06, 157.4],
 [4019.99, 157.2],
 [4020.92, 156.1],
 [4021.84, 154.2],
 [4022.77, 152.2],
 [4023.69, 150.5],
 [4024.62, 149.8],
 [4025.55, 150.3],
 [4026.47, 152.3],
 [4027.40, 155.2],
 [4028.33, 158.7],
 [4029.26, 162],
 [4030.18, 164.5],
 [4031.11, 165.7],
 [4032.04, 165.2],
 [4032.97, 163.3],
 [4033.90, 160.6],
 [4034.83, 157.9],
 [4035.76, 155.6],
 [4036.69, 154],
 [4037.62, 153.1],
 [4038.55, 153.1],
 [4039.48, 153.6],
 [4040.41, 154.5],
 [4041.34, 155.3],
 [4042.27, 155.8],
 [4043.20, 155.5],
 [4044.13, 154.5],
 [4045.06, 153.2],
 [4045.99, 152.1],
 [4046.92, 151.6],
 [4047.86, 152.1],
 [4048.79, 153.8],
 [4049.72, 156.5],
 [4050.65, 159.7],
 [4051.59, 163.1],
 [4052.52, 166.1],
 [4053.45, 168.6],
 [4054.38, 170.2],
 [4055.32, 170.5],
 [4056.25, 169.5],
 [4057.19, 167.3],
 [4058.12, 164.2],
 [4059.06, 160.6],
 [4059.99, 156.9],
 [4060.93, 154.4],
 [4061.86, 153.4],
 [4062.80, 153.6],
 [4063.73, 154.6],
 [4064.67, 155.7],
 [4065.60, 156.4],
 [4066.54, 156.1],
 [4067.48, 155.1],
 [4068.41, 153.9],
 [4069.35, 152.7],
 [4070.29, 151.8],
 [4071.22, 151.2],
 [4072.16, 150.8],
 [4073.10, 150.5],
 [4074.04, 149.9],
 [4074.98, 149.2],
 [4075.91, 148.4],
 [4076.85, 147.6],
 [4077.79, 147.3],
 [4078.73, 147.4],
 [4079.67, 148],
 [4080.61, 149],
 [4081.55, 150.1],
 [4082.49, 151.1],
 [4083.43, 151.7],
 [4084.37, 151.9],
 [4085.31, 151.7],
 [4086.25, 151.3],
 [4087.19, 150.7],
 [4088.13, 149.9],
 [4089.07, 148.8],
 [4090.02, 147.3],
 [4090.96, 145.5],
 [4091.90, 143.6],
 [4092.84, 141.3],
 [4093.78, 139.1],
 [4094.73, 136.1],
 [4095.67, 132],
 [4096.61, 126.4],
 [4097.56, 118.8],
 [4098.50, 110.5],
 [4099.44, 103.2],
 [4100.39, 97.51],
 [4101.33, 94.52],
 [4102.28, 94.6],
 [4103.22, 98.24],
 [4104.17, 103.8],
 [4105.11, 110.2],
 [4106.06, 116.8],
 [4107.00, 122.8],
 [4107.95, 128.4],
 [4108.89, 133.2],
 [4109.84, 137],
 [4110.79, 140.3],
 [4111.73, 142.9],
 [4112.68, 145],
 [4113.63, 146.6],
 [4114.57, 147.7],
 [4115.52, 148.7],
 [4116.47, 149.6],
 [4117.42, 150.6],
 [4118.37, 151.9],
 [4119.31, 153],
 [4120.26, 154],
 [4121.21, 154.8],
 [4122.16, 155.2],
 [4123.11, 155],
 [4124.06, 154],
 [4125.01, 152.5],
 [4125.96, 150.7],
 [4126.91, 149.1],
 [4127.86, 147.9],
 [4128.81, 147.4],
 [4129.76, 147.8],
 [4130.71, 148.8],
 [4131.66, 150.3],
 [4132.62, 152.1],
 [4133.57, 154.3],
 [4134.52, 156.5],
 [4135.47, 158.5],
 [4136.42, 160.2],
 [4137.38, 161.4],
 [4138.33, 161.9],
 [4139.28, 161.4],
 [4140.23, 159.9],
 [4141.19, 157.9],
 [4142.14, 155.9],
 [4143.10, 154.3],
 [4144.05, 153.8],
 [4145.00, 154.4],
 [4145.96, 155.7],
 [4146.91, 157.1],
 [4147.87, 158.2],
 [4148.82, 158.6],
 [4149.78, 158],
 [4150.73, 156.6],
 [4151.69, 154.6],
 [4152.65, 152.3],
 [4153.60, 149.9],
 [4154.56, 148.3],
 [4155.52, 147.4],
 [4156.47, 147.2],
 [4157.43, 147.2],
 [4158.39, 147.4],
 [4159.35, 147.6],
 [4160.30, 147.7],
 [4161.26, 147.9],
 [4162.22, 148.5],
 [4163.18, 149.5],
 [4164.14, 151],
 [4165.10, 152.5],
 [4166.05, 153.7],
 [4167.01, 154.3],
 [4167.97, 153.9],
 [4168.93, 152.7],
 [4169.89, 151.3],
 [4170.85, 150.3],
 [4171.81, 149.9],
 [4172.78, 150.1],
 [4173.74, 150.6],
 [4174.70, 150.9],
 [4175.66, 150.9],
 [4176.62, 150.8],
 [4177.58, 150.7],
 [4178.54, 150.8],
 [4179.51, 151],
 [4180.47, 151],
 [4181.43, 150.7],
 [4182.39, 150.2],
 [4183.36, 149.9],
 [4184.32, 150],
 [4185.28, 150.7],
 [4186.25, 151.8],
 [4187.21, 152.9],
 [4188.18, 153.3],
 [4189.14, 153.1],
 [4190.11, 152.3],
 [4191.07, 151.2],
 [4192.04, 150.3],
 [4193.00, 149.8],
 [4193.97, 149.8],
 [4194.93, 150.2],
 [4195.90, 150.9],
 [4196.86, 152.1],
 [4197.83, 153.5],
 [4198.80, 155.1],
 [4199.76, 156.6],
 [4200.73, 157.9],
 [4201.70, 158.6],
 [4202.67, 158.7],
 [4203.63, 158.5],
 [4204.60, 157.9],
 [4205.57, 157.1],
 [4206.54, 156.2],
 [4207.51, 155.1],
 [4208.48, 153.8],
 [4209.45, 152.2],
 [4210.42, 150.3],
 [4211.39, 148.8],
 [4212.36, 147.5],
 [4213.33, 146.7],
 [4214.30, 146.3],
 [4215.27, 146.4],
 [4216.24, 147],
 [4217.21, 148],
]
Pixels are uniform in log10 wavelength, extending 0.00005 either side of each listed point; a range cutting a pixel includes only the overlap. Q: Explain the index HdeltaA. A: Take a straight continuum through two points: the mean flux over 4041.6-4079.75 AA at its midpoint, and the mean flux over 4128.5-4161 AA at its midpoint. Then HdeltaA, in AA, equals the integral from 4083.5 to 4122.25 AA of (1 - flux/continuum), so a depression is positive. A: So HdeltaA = 5.0 AA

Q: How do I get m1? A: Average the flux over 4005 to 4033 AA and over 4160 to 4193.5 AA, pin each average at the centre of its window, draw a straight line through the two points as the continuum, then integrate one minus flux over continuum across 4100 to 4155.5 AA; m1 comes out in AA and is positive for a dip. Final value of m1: 2.4 AA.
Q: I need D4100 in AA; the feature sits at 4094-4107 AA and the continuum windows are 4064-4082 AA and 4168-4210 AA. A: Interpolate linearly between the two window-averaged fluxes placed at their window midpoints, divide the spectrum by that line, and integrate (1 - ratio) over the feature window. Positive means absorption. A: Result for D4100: 3.4 AA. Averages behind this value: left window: 151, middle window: 112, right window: 153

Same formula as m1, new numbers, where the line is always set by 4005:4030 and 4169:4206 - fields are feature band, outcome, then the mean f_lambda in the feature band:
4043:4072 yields -0.89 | 158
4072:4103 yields 3.00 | 138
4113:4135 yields 0.23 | 151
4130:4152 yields -0.55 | 156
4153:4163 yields 0.30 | 148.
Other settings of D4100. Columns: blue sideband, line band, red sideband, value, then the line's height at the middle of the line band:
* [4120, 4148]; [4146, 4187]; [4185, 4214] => 0.67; 154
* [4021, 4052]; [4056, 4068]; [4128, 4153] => -0.16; 156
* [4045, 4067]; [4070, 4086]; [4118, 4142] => 0.81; 158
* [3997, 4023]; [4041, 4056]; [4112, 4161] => -0.47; 154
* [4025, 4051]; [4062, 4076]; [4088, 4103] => -1.29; 140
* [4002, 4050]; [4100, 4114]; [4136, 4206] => 3.02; 154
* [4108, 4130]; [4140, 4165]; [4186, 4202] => -0.38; 150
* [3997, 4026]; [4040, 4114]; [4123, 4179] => 4.10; 153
